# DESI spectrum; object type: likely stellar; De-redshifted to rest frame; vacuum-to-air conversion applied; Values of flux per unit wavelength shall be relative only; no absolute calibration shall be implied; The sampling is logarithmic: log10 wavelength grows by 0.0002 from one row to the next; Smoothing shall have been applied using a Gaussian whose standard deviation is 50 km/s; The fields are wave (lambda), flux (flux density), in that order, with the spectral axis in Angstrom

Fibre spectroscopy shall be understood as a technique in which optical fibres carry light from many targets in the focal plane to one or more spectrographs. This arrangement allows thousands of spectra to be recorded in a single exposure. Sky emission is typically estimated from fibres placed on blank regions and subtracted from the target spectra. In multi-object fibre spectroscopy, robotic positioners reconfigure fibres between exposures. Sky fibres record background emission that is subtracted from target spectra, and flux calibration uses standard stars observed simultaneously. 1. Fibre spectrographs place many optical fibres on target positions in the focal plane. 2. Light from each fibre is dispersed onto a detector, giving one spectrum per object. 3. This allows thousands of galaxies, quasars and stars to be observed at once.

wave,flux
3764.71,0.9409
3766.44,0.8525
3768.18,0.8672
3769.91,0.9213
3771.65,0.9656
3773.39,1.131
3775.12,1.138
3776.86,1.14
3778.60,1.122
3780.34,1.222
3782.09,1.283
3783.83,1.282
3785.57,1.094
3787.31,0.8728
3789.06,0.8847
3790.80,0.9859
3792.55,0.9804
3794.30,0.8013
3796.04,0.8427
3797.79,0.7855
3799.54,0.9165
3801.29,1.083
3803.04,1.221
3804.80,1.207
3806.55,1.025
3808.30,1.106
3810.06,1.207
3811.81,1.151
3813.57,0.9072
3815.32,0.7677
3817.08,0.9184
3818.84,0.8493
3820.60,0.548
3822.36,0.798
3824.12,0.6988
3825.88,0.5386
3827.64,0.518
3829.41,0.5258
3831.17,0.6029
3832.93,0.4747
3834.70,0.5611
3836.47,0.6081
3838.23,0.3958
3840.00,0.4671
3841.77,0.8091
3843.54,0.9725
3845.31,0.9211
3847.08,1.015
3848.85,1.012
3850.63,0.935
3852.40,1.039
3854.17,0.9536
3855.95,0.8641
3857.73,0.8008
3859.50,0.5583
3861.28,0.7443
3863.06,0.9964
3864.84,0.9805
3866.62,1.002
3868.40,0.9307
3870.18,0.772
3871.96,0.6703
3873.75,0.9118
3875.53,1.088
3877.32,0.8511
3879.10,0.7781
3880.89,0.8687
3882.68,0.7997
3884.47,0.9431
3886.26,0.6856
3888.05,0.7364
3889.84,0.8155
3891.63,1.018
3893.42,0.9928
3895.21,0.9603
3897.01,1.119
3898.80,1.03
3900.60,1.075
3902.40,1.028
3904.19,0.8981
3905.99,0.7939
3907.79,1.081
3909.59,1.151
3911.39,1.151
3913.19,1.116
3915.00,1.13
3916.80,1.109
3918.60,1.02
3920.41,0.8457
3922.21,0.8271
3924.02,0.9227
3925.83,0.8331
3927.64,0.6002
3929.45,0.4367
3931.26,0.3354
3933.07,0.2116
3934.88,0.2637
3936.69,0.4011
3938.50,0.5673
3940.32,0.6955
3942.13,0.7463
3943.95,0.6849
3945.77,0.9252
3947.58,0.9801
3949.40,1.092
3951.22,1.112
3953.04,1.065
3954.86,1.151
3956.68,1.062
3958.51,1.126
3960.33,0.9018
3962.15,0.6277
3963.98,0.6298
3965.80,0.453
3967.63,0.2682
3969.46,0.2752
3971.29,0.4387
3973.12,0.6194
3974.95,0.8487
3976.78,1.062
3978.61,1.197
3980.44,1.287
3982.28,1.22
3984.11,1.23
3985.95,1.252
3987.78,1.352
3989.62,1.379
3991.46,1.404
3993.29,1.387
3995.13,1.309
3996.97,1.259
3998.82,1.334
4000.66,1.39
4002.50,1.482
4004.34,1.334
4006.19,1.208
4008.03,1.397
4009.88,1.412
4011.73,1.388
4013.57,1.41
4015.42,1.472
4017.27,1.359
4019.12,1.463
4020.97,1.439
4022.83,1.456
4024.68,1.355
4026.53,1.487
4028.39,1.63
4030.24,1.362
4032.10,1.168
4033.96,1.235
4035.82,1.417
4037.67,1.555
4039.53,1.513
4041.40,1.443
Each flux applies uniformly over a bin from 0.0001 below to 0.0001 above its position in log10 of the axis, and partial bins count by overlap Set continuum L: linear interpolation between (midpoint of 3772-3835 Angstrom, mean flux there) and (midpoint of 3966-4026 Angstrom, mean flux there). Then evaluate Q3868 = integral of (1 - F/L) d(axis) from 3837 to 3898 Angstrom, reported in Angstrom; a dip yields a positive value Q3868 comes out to 9.23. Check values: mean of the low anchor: 0.925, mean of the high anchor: 1.2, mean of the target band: 0.864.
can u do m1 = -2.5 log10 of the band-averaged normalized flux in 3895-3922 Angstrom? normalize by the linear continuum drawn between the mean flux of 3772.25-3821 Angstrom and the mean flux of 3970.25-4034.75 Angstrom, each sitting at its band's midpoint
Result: 0.133 mag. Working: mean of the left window 1.02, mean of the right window 1.29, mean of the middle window 1.03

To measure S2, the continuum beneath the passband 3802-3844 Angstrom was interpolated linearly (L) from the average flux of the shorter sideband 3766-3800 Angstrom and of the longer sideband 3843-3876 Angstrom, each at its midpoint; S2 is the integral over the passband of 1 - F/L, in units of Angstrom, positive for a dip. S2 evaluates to 7.5 Angstrom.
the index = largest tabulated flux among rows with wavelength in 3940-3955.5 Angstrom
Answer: 1.151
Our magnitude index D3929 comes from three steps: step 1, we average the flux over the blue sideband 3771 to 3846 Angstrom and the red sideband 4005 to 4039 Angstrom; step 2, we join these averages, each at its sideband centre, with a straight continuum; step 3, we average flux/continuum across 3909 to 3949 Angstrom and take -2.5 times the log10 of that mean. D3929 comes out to 0.46 mag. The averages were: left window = 0.89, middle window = 0.771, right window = 1.4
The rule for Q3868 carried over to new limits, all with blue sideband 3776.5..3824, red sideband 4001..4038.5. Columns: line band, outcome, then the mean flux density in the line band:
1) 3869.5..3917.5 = 9.1 Angstrom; 0.948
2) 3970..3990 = 4.1 Angstrom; 1.06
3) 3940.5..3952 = 3.3 Angstrom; 0.907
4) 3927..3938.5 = 7.9 Angstrom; 0.385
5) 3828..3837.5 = 4.5 Angstrom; 0.55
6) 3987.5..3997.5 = 0.0 Angstrom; 1.35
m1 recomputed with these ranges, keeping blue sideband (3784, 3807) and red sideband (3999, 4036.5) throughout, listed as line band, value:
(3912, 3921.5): 0.16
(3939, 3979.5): 0.49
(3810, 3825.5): 0.21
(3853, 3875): 0.28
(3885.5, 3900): 0.25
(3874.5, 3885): 0.27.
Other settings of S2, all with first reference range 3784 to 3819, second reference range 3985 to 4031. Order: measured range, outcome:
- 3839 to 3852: 2.4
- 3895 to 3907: 2.0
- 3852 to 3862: 2.5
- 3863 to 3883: 4.3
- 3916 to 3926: 2.4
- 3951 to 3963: 2.7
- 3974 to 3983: 1.4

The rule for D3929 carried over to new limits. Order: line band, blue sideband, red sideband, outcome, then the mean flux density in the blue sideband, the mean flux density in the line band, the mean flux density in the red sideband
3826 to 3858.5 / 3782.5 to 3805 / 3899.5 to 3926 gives 0.321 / 0.996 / 0.744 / 1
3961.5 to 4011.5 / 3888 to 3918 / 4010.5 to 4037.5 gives 0.197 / 1.02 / 1.08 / 1.41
